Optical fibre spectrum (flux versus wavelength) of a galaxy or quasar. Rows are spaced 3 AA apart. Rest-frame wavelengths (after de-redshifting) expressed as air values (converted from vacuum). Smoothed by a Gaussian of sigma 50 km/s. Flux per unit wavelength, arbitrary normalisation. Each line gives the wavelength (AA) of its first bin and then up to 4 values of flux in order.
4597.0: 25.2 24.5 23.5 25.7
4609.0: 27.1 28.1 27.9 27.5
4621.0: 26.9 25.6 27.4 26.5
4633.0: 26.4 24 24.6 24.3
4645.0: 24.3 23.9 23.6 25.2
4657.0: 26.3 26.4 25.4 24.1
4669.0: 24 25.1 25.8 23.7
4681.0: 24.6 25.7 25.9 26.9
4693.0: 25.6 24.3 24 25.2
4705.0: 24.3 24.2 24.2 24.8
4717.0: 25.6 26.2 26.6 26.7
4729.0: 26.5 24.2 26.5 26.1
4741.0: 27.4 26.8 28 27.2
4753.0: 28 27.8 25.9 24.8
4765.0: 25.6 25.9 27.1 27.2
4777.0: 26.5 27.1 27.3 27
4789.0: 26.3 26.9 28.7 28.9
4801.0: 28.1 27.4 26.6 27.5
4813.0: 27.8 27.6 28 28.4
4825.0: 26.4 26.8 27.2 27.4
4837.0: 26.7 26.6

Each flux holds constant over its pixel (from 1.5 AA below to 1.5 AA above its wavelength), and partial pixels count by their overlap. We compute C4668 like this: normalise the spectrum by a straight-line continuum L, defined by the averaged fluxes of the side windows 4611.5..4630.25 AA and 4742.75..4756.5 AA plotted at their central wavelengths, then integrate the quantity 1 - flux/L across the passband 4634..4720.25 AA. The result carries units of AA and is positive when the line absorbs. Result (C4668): 7.6 AA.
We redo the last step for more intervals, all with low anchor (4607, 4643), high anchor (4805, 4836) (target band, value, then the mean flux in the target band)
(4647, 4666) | 1.04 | 25.1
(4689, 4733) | 2.51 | 25.3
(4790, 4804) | -0.39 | 28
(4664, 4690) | 1.61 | 25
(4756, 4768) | 0.57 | 25.8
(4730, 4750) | 0.30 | 26.6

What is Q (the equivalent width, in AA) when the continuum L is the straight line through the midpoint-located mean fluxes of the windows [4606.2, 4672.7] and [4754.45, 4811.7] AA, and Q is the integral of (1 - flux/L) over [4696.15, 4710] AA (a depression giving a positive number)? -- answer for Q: 1.0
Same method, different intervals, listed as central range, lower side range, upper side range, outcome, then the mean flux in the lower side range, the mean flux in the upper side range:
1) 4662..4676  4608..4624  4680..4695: 0.7 AA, 27.3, 25.7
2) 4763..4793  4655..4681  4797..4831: 0.3 AA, 25.1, 27.6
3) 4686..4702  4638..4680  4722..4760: 0.2 AA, 24.8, 26.8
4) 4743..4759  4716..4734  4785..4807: -0.5 AA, 26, 27.6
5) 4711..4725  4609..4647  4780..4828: 0.6 AA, 26.1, 27.5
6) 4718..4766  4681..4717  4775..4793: -1.1 AA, 25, 26.9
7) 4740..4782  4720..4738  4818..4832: -0.5 AA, 26.1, 27.3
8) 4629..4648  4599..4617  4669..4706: 0.7 AA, 26.2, 25.1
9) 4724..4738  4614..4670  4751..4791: 0.2 AA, 25.5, 26.7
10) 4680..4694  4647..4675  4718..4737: -0.2 AA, 25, 26.1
